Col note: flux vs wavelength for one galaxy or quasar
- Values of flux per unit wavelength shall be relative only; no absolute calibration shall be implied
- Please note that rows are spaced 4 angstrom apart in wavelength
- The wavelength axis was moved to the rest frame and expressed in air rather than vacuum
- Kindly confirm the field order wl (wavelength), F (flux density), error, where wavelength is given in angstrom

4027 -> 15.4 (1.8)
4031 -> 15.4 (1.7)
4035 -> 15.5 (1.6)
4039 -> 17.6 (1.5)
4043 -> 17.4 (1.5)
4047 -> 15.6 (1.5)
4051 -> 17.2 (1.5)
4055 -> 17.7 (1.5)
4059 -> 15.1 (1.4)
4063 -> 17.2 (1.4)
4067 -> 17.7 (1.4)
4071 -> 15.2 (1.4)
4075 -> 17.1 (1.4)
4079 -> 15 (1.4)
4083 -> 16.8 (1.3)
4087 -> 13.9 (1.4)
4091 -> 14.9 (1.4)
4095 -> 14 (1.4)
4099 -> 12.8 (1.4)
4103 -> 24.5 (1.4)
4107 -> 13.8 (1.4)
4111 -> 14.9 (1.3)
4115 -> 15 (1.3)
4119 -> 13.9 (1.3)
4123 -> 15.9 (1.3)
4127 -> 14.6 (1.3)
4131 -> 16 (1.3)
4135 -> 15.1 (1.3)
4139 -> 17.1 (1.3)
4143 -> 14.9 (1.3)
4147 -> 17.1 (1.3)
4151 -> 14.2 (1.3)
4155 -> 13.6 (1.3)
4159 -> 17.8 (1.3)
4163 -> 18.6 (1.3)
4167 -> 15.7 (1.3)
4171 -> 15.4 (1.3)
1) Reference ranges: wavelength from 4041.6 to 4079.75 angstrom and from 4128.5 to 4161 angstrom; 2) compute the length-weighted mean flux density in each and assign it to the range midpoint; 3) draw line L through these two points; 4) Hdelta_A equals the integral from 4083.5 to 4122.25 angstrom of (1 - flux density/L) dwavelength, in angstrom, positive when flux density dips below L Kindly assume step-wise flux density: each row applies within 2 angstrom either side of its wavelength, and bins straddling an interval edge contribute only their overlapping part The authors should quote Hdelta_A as 1.8 angstrom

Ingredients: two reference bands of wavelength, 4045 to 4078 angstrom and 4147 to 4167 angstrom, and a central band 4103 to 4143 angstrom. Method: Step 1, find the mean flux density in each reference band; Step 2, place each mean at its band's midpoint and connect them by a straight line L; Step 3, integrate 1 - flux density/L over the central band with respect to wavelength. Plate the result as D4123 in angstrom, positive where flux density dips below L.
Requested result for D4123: 1.7 angstrom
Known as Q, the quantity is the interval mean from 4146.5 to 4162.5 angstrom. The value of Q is 15.8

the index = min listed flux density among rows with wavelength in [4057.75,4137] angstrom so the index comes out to 12.8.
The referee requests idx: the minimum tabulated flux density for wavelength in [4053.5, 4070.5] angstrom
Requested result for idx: 15.1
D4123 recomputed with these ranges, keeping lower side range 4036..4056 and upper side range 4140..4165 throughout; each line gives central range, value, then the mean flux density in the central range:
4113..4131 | 1.5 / 15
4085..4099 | 2.1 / 14.1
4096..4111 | 0.0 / 16.5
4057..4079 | 0.6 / 16.3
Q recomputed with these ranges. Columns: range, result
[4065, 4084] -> 16.3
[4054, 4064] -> 16.5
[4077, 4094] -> 15.1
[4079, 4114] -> 15.6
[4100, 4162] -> 15.9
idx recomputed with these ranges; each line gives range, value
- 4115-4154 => 13.9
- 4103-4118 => 13.8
